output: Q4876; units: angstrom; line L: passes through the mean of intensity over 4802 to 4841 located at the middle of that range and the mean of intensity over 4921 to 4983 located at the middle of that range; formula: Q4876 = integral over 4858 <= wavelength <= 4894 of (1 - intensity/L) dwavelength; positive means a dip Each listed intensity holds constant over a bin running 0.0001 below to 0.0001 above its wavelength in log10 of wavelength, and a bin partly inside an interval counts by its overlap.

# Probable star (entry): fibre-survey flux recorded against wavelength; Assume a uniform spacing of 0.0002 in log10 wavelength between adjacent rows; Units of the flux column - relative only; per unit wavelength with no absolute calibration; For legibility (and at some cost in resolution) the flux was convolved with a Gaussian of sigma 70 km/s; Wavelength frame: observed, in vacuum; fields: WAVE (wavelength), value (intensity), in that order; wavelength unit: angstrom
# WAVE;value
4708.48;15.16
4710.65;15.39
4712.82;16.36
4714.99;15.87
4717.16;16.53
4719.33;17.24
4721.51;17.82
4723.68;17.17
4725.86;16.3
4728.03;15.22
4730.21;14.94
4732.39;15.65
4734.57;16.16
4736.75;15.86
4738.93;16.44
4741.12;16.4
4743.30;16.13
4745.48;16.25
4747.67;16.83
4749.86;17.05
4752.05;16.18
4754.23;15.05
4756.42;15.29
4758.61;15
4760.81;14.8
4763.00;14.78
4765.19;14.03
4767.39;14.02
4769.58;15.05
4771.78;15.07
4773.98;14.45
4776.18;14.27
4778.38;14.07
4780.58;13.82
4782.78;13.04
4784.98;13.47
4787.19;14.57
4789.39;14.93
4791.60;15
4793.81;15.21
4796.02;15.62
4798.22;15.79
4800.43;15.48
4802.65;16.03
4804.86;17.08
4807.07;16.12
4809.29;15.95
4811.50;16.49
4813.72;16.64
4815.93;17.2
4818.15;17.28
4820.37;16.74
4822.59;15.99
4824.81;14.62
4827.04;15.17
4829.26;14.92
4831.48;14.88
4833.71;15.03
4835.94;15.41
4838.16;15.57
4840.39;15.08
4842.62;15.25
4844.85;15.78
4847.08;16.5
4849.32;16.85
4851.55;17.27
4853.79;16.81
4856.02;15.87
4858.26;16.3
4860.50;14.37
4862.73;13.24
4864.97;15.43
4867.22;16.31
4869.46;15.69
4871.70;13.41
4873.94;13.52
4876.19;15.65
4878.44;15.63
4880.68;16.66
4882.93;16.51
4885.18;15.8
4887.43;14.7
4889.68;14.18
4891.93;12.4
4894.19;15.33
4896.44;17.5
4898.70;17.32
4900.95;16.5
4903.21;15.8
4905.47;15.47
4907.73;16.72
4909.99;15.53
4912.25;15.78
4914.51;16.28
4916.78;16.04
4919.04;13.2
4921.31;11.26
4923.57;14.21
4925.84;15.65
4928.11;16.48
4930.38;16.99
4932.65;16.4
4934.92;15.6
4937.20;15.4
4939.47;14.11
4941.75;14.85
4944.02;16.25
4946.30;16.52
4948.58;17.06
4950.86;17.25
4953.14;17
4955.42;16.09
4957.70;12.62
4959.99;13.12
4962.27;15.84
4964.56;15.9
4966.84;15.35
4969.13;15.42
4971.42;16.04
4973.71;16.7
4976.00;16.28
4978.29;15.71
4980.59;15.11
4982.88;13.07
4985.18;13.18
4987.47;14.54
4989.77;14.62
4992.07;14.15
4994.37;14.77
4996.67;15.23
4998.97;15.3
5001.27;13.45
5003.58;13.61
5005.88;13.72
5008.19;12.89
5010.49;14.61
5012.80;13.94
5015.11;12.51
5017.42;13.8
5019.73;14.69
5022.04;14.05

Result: 1.8 angstrom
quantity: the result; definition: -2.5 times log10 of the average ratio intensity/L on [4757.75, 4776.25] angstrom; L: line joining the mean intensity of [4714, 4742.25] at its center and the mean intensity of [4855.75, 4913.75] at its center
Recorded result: 0.10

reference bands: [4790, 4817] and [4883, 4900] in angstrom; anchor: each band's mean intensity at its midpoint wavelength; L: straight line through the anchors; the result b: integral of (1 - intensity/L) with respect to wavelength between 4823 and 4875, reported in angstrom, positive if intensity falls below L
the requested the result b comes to 1.1 angstrom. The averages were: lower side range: 16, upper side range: 15.4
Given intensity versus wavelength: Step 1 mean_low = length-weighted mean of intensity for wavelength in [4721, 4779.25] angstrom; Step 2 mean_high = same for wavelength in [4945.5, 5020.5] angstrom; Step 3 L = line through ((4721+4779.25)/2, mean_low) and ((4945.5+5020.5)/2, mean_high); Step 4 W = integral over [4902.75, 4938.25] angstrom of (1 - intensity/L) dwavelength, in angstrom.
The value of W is -0.92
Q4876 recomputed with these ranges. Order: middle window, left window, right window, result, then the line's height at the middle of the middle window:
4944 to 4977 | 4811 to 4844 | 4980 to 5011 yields -3.1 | 14.5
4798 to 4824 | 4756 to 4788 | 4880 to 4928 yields -3.1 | 14.7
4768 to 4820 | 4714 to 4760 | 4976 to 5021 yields 1.2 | 15.7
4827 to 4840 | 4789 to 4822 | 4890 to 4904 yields 0.7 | 16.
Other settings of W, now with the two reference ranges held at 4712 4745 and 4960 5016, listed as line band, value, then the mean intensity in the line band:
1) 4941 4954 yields -1.4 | 16.5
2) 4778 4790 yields 1.5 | 13.9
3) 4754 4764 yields 0.7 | 15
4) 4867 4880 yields 0.3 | 15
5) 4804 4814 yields -0.4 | 16.4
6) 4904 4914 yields -0.5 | 15.9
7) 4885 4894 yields 0.6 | 14.2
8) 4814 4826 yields -0.5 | 16.4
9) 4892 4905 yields -0.8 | 16.1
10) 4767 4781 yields 1.4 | 14.4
